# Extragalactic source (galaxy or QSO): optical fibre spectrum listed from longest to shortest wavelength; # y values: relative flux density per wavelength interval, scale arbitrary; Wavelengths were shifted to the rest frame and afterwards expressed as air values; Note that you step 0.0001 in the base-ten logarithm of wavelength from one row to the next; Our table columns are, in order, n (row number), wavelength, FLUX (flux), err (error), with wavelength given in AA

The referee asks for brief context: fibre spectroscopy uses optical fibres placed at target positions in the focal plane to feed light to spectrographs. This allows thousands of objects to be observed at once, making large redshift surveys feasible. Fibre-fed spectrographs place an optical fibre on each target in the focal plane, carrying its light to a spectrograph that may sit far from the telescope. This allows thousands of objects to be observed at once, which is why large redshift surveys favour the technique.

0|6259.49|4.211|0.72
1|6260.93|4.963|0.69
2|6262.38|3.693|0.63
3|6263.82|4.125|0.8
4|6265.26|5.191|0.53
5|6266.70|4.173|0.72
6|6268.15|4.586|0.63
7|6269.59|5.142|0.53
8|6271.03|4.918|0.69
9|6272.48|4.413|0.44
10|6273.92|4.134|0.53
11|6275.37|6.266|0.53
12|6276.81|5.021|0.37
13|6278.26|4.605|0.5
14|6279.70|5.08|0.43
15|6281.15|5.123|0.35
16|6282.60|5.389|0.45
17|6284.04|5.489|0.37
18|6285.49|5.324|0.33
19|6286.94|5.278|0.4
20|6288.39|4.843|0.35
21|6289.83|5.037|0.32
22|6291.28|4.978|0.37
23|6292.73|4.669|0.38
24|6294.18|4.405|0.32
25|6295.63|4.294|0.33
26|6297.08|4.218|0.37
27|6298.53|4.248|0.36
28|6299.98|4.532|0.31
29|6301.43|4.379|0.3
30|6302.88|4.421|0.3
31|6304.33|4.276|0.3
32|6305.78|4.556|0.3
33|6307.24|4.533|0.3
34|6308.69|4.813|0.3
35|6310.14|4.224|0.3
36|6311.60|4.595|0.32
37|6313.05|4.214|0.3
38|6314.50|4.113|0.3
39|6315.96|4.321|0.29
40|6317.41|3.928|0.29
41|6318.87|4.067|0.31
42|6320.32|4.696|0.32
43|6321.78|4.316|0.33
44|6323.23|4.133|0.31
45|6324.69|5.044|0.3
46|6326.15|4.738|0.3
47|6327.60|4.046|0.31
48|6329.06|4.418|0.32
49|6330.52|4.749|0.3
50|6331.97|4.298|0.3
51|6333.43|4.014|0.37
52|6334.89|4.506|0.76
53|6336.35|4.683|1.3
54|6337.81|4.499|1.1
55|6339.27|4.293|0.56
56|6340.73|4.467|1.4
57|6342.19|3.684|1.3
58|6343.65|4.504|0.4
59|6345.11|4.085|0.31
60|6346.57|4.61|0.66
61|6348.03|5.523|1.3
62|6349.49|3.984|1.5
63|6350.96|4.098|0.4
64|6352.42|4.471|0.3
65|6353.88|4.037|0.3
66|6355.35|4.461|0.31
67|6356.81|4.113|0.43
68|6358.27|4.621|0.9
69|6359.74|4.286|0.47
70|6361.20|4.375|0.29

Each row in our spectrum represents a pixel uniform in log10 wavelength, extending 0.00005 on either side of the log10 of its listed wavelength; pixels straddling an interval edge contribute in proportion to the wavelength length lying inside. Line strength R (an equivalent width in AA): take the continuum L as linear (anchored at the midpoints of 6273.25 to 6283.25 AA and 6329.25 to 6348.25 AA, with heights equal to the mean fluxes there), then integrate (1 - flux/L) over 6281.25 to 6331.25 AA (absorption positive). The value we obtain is 2.2 AA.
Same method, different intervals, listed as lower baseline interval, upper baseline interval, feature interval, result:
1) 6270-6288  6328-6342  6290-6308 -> 1.3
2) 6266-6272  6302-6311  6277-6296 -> -1.6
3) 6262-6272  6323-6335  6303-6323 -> 0.6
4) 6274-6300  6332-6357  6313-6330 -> 0.9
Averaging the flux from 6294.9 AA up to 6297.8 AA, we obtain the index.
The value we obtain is 4.26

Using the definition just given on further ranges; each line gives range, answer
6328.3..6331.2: 4.57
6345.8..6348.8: 5.05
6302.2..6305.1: 4.36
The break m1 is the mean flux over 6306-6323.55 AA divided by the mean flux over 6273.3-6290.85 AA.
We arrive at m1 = 0.8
